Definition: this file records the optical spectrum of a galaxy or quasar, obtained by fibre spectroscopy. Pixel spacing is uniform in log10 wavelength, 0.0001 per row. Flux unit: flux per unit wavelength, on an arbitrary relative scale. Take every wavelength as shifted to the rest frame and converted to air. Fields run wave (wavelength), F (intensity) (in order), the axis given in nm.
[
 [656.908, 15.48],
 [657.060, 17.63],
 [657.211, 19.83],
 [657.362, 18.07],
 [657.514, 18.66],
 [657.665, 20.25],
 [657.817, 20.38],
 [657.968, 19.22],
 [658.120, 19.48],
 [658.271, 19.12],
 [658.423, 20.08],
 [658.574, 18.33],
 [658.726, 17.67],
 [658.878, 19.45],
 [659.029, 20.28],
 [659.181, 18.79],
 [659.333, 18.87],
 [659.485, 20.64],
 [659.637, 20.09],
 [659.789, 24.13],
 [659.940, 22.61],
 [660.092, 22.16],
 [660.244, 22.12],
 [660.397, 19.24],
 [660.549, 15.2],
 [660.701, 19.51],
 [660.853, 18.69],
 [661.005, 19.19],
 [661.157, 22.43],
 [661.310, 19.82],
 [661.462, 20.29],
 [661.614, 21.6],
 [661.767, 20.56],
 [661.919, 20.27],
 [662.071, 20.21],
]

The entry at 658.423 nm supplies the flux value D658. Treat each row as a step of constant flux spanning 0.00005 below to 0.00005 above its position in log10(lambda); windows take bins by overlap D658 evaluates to 20.08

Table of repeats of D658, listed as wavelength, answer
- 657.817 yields 20.38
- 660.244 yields 22.12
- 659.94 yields 22.61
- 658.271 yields 19.12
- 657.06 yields 17.63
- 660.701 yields 19.51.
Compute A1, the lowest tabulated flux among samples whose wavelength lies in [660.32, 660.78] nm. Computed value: 15.2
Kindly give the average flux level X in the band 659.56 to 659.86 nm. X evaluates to 22.1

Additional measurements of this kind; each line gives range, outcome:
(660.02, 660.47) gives 21.1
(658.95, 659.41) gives 19.3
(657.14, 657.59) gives 18.9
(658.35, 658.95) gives 18.9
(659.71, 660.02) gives 23.4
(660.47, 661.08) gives 18.2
